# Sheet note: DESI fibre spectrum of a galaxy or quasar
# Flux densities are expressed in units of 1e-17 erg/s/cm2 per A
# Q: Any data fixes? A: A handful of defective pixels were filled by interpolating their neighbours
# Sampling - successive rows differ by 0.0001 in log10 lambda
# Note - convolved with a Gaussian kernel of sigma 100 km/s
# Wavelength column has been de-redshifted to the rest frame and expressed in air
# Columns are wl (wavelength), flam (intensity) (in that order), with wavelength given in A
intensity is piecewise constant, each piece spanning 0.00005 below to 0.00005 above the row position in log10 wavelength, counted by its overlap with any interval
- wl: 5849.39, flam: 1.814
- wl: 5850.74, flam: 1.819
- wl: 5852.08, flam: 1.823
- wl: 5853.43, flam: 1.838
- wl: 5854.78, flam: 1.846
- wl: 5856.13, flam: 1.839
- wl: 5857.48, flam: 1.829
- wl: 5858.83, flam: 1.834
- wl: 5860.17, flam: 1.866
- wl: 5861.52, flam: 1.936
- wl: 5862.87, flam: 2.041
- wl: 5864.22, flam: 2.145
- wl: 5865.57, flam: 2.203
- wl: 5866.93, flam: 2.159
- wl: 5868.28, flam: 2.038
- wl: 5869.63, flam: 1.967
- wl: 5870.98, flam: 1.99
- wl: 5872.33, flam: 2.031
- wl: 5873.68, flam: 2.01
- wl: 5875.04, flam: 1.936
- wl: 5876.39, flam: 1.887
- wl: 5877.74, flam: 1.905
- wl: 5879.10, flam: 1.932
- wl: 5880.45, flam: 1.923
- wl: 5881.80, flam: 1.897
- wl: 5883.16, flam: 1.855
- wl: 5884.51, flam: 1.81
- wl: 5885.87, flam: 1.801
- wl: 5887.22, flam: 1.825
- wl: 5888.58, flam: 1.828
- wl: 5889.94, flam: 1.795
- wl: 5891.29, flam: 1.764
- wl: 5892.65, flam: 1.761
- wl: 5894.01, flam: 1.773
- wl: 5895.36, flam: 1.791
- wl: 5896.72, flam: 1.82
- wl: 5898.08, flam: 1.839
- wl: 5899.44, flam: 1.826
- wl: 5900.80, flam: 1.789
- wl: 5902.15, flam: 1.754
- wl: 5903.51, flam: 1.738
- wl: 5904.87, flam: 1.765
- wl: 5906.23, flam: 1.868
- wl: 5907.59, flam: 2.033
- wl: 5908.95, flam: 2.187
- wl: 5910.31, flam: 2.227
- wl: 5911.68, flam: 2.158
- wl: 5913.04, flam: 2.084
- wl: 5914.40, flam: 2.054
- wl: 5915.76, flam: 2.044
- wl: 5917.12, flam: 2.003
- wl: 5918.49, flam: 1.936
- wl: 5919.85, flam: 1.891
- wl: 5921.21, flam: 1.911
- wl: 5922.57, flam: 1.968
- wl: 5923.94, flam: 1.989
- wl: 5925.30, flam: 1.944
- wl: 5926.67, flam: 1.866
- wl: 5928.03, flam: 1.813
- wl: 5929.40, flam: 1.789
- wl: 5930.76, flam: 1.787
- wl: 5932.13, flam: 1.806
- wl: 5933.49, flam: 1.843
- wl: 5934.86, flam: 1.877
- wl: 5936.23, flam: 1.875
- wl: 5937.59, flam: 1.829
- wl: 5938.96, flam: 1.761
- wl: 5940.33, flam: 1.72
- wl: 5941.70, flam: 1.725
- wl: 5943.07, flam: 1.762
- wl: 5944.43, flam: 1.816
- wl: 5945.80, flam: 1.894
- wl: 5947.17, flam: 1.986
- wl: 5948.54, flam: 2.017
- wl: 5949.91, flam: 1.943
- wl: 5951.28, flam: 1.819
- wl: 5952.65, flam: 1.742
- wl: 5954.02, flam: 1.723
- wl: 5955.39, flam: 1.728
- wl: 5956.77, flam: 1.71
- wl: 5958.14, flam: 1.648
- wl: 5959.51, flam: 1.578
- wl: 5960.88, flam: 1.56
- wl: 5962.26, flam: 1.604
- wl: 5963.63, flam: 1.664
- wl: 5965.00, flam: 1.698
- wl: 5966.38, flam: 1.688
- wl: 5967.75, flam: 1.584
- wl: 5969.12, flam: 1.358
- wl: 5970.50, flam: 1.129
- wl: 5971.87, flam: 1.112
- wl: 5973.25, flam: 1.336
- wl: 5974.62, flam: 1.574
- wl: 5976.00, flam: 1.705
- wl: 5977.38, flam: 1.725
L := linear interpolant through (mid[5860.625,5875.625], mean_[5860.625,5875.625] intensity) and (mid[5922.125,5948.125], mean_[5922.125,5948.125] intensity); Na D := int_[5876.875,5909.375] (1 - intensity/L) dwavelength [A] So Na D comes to 2.04 A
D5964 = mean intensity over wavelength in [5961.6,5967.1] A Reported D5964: 1.66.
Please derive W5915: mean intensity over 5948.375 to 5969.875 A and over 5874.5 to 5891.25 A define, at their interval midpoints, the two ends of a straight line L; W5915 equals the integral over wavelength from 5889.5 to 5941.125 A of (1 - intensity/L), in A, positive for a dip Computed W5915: -2.9 A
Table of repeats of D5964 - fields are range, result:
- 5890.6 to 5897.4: 1.78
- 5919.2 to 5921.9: 1.91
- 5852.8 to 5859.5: 1.84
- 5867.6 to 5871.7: 2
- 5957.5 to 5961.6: 1.59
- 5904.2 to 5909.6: 1.96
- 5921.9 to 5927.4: 1.94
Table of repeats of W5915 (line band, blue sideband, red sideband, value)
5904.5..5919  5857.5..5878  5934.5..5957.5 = -1.11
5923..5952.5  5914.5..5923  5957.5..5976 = -1.12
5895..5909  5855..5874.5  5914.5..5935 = 0.67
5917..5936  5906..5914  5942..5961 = 0.90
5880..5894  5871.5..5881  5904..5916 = 1.10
